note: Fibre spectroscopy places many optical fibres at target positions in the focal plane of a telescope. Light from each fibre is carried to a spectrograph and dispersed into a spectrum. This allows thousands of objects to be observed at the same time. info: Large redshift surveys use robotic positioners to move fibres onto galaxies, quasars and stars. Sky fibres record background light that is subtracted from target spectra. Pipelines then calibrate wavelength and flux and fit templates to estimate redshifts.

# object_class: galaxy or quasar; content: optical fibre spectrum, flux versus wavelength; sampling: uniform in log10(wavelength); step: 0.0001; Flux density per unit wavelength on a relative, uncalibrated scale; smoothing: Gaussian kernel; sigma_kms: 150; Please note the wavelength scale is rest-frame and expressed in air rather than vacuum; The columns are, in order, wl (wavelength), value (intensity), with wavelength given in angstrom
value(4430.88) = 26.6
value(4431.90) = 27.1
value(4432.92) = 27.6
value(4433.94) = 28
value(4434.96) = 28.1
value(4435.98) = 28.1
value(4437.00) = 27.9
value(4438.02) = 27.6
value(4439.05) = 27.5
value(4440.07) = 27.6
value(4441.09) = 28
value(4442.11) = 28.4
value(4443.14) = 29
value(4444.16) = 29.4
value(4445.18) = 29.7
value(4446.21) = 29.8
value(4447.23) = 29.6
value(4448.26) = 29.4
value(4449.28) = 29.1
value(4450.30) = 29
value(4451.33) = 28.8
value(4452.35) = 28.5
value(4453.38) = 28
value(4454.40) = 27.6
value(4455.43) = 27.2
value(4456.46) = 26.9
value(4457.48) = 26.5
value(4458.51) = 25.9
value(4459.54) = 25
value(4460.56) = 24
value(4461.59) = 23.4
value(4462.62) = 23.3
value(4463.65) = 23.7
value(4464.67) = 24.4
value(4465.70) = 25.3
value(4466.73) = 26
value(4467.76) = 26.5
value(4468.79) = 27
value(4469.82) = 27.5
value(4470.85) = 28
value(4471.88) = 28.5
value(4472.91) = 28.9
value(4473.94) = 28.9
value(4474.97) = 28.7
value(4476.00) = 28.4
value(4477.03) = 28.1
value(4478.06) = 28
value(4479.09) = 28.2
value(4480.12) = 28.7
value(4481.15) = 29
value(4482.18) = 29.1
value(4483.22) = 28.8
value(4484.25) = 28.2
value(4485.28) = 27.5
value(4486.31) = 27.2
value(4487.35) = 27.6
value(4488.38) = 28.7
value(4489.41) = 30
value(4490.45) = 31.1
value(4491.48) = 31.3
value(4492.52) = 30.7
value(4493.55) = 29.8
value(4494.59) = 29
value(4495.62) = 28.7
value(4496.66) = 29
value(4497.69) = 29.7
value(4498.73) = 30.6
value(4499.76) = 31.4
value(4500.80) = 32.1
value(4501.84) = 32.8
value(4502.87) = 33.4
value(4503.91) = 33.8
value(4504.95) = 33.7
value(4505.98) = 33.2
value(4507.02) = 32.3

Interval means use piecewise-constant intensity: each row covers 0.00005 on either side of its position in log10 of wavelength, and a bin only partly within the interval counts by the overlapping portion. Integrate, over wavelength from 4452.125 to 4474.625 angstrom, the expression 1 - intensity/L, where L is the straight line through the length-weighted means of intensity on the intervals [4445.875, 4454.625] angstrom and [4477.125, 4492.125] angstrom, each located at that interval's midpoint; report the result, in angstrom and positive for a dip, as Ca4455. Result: 1.93 angstrom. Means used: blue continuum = 28.9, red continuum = 28.8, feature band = 26.4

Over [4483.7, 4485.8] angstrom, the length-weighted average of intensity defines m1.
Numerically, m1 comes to 28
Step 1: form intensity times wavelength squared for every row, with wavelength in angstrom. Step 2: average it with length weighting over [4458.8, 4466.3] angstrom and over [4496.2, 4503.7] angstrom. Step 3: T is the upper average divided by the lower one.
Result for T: 1.32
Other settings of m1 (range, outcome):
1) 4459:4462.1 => 24.2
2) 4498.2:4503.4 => 32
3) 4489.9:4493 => 31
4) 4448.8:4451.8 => 29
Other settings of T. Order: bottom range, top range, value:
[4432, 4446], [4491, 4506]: 1.14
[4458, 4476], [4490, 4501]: 1.17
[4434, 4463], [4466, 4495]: 1.05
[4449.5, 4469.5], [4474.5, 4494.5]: 1.12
